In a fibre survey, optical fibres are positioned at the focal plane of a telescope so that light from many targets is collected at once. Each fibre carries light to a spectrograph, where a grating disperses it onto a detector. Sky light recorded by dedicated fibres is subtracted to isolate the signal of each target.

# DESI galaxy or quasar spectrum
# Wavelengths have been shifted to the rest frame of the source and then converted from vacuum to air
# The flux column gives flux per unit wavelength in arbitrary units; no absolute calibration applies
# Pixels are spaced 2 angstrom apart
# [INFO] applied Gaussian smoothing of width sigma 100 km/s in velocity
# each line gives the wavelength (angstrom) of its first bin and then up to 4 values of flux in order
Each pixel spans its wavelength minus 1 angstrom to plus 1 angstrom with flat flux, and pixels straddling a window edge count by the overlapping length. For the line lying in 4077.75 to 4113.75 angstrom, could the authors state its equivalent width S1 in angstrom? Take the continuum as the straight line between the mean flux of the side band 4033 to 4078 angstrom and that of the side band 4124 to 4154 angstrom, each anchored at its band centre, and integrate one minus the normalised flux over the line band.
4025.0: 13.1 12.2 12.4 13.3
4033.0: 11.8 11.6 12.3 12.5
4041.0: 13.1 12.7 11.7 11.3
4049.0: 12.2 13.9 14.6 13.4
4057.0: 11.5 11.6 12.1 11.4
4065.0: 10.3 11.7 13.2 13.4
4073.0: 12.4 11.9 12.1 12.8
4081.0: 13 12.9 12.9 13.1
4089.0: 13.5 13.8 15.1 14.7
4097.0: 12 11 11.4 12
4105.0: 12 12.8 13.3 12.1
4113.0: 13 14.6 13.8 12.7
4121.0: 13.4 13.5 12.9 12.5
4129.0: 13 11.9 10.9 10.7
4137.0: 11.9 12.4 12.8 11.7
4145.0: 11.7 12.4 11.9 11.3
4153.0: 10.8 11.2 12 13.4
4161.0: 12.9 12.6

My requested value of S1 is -2.2 angstrom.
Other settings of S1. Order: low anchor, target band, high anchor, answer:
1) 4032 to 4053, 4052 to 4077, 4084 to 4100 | 1.0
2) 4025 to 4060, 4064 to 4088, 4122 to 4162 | -0.2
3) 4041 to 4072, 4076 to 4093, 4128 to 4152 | -1.3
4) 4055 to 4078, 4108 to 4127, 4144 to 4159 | -2.2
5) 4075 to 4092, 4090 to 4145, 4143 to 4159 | -1.4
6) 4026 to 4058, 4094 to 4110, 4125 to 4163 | -0.2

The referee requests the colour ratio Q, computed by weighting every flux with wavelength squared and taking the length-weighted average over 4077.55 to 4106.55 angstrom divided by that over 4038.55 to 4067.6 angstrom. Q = 1.07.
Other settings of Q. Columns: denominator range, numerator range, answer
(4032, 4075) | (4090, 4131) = 1.08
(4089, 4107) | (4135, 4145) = 0.96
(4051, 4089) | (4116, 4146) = 1.02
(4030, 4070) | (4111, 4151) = 1.05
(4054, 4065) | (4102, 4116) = 1.11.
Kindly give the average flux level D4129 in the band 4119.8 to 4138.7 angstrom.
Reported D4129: 12.3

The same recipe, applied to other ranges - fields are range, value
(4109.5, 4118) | 13.4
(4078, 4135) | 12.8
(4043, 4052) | 12.3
